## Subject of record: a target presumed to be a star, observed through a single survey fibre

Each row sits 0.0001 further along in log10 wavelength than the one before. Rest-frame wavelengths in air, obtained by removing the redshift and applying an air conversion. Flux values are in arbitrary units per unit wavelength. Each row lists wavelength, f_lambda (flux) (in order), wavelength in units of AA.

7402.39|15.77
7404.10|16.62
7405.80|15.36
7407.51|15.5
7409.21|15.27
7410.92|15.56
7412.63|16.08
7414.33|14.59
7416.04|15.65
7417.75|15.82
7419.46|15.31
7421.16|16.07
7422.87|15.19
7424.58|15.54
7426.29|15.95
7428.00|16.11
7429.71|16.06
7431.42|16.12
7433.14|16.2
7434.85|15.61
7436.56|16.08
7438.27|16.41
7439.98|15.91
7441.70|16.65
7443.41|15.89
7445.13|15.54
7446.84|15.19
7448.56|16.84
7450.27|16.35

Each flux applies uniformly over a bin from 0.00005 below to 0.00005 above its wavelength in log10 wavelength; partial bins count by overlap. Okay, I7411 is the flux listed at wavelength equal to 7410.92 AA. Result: 15.56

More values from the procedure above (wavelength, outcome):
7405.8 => 15.36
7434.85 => 15.61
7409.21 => 15.27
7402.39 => 15.77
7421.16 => 16.07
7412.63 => 16.08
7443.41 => 15.89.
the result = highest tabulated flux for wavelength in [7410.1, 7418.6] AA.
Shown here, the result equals 16.08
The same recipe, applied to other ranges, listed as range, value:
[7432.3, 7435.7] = 16.2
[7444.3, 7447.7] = 15.54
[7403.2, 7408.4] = 16.62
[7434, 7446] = 16.65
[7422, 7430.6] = 16.11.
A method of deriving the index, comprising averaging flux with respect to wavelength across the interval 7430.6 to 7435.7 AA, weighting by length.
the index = 16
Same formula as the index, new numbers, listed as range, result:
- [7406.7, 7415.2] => 15.4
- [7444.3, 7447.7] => 15.4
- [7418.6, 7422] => 15.7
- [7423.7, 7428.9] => 15.9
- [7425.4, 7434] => 16.1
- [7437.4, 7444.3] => 16.2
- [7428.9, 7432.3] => 16.1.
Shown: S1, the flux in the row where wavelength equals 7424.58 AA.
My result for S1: 15.54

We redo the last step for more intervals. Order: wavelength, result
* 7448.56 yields 16.84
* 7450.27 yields 16.35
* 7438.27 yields 16.41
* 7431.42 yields 16.12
